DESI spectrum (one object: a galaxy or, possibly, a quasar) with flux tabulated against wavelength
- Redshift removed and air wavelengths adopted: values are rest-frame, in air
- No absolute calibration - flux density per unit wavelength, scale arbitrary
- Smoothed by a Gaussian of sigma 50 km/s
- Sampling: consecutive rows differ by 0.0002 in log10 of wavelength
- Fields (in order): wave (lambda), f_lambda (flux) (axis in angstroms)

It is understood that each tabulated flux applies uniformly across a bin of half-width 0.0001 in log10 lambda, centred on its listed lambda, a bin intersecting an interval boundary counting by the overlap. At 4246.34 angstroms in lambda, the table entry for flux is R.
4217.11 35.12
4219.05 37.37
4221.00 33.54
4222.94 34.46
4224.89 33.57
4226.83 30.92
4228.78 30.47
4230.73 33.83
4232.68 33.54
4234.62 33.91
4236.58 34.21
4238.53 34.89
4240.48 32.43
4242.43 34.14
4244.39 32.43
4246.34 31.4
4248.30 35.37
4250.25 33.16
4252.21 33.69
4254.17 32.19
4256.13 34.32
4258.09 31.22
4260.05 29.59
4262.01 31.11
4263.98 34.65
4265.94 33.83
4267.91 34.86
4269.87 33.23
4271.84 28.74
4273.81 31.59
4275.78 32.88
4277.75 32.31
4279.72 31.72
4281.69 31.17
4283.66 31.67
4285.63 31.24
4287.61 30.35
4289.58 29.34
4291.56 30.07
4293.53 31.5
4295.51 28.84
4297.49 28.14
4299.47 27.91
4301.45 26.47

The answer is 31.4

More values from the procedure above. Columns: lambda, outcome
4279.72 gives 31.72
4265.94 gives 33.83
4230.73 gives 33.83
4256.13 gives 34.32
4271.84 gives 28.74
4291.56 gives 30.07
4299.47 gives 27.91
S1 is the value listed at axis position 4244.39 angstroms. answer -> 32.43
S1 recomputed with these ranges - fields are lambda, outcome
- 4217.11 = 35.12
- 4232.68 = 33.54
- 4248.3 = 35.37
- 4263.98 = 34.65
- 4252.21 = 33.69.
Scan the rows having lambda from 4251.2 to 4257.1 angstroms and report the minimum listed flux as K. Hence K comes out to 32.19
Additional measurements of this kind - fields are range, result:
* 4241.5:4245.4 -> 32.43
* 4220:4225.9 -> 33.54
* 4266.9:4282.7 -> 28.74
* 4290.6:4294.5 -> 30.07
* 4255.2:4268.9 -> 29.59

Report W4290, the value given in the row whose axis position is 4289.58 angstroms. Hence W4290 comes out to 29.34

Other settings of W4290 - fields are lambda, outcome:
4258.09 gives 31.22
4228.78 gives 30.47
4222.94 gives 34.46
